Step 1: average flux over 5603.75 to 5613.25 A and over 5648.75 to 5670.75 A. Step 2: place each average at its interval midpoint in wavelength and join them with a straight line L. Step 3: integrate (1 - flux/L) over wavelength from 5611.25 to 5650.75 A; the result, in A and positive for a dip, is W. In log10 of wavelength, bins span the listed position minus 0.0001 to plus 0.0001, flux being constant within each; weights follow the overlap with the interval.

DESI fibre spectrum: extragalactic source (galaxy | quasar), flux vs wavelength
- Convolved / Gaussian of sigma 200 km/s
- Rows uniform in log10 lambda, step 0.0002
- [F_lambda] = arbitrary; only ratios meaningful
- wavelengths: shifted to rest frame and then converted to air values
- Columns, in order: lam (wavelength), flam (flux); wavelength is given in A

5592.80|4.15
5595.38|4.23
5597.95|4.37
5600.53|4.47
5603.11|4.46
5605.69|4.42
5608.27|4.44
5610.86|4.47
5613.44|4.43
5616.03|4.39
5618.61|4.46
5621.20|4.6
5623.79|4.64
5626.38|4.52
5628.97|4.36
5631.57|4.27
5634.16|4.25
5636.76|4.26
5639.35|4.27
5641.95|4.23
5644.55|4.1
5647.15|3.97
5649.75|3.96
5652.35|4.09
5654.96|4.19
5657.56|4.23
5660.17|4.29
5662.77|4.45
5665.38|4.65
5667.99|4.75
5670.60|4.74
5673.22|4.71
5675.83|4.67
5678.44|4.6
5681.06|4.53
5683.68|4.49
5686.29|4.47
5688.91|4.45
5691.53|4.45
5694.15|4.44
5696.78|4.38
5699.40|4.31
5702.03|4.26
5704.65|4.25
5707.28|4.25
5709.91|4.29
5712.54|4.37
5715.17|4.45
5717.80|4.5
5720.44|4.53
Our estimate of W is 0.8 A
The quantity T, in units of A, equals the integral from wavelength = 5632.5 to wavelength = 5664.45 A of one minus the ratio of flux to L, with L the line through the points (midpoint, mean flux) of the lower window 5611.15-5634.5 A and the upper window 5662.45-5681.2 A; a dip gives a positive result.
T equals 2.50 A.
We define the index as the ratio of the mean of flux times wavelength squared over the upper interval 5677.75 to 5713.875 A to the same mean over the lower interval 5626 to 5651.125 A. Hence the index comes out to 1.07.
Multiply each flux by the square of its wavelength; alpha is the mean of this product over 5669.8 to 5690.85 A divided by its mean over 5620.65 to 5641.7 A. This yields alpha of 1.1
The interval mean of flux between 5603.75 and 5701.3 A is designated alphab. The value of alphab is 4.4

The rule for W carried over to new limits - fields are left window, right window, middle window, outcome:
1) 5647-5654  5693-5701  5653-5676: -2.09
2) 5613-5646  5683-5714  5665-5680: -1.10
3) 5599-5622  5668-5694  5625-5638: 0.45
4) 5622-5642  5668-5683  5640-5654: 1.19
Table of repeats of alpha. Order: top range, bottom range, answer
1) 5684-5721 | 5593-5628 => 1.02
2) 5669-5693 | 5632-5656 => 1.12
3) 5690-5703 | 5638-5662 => 1.07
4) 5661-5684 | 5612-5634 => 1.06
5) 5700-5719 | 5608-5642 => 1.01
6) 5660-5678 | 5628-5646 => 1.10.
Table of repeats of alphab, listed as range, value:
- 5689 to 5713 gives 4.34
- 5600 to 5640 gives 4.42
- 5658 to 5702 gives 4.51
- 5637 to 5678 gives 4.36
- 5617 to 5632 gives 4.48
